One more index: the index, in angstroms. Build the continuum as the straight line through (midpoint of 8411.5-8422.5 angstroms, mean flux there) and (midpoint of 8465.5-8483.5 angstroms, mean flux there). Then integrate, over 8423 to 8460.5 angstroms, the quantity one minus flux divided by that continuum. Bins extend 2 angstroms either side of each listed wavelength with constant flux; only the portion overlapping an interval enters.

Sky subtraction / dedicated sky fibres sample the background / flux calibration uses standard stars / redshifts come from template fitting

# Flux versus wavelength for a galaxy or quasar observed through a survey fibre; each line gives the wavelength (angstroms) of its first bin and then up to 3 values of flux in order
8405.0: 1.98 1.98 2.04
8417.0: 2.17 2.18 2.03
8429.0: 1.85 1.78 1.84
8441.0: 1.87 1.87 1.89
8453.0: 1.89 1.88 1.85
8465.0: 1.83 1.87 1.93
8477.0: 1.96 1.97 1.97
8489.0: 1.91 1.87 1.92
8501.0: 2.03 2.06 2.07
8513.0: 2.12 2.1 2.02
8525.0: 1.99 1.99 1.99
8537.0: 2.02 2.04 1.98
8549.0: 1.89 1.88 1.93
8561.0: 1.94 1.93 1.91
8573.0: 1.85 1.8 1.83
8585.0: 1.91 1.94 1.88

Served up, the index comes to 3.0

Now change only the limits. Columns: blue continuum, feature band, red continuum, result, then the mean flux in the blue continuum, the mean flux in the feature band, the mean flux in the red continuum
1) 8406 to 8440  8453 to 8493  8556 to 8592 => 0.9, 1.98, 1.91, 1.89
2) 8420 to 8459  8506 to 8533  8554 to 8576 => -2.0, 1.9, 2.04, 1.91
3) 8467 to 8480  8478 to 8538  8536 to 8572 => -2.2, 1.92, 2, 1.94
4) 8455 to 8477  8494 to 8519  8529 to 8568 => -1.6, 1.88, 2.04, 1.96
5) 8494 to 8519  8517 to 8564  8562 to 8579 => -0.5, 2.04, 1.97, 1.88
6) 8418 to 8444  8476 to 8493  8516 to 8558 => 0.1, 1.93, 1.94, 1.98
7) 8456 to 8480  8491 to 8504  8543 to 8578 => -0.4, 1.89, 1.95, 1.9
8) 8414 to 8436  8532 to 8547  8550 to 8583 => -0.8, 2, 2.01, 1.88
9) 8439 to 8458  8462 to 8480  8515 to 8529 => 0.3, 1.88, 1.9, 2.03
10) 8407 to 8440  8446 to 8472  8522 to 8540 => 1.5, 1.98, 1.87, 2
